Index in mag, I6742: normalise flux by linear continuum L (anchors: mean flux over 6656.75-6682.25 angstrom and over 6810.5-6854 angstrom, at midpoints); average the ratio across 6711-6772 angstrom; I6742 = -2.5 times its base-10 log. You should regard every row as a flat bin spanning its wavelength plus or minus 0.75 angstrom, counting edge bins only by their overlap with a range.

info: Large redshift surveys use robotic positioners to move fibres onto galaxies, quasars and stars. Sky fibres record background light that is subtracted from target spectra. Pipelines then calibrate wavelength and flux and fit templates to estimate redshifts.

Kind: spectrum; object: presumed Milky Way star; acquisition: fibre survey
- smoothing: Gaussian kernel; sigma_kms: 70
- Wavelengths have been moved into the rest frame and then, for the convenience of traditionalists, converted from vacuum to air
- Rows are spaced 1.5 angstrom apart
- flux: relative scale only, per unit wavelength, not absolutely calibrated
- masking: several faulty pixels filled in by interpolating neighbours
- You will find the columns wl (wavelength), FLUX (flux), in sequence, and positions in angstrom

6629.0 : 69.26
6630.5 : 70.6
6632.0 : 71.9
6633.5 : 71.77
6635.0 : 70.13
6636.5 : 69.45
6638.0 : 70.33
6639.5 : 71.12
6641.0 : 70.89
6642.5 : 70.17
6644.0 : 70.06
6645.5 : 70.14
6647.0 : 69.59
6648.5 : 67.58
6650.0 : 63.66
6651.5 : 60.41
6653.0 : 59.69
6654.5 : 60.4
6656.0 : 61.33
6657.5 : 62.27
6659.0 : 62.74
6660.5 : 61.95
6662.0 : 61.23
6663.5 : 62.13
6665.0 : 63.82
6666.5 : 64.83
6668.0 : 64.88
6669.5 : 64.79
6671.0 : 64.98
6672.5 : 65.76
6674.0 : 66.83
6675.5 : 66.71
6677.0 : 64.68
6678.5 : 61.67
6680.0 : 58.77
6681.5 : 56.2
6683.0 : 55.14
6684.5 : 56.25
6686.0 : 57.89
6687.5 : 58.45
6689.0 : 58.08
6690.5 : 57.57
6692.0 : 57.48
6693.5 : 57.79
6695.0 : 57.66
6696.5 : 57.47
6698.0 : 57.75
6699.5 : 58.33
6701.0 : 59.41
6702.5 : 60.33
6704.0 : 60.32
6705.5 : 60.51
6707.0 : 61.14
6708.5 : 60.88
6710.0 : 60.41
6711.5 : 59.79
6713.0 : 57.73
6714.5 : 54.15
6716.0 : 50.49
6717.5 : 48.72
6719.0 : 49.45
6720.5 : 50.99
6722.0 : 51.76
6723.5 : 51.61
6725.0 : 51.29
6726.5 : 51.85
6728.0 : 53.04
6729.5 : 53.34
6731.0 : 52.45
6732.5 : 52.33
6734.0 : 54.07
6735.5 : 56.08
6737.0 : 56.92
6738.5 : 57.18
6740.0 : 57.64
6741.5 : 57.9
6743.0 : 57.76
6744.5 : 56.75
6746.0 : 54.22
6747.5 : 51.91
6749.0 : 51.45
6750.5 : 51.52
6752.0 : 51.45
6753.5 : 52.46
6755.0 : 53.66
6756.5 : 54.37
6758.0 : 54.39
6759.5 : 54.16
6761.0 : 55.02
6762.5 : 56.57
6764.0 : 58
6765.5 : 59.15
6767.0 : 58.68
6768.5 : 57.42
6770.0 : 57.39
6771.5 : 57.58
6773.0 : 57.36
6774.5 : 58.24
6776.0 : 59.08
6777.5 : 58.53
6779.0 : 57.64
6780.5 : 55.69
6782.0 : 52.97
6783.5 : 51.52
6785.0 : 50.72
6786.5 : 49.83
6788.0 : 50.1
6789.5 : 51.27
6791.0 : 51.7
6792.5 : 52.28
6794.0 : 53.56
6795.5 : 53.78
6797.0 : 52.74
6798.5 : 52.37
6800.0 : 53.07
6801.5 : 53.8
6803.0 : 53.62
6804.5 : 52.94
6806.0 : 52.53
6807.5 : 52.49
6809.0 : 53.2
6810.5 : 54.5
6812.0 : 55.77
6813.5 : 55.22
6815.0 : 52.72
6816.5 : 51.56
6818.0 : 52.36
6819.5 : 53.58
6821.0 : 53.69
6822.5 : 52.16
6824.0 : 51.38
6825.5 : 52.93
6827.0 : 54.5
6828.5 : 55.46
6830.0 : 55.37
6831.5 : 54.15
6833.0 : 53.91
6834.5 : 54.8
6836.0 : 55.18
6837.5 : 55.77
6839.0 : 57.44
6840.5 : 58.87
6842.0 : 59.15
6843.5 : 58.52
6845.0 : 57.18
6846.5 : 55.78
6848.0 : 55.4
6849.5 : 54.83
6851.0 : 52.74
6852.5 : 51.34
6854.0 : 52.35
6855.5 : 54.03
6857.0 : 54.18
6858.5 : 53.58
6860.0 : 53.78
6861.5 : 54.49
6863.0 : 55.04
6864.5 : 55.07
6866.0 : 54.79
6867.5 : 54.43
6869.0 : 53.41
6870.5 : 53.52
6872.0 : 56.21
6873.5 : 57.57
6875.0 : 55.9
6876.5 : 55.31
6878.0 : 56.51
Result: 0.09 mag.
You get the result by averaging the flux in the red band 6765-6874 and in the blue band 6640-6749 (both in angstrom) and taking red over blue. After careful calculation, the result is 0.92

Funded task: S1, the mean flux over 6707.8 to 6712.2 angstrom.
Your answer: 60.4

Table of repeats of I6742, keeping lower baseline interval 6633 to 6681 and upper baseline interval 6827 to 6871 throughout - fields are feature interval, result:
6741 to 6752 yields 0.120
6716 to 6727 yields 0.215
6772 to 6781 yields 0.020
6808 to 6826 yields 0.069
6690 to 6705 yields 0.084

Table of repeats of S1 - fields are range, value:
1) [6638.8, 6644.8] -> 70.6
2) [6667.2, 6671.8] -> 64.9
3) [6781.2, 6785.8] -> 51.8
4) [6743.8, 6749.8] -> 53.5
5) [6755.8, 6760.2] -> 54.3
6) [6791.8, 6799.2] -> 53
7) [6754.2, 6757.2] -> 54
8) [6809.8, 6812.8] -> 55.1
